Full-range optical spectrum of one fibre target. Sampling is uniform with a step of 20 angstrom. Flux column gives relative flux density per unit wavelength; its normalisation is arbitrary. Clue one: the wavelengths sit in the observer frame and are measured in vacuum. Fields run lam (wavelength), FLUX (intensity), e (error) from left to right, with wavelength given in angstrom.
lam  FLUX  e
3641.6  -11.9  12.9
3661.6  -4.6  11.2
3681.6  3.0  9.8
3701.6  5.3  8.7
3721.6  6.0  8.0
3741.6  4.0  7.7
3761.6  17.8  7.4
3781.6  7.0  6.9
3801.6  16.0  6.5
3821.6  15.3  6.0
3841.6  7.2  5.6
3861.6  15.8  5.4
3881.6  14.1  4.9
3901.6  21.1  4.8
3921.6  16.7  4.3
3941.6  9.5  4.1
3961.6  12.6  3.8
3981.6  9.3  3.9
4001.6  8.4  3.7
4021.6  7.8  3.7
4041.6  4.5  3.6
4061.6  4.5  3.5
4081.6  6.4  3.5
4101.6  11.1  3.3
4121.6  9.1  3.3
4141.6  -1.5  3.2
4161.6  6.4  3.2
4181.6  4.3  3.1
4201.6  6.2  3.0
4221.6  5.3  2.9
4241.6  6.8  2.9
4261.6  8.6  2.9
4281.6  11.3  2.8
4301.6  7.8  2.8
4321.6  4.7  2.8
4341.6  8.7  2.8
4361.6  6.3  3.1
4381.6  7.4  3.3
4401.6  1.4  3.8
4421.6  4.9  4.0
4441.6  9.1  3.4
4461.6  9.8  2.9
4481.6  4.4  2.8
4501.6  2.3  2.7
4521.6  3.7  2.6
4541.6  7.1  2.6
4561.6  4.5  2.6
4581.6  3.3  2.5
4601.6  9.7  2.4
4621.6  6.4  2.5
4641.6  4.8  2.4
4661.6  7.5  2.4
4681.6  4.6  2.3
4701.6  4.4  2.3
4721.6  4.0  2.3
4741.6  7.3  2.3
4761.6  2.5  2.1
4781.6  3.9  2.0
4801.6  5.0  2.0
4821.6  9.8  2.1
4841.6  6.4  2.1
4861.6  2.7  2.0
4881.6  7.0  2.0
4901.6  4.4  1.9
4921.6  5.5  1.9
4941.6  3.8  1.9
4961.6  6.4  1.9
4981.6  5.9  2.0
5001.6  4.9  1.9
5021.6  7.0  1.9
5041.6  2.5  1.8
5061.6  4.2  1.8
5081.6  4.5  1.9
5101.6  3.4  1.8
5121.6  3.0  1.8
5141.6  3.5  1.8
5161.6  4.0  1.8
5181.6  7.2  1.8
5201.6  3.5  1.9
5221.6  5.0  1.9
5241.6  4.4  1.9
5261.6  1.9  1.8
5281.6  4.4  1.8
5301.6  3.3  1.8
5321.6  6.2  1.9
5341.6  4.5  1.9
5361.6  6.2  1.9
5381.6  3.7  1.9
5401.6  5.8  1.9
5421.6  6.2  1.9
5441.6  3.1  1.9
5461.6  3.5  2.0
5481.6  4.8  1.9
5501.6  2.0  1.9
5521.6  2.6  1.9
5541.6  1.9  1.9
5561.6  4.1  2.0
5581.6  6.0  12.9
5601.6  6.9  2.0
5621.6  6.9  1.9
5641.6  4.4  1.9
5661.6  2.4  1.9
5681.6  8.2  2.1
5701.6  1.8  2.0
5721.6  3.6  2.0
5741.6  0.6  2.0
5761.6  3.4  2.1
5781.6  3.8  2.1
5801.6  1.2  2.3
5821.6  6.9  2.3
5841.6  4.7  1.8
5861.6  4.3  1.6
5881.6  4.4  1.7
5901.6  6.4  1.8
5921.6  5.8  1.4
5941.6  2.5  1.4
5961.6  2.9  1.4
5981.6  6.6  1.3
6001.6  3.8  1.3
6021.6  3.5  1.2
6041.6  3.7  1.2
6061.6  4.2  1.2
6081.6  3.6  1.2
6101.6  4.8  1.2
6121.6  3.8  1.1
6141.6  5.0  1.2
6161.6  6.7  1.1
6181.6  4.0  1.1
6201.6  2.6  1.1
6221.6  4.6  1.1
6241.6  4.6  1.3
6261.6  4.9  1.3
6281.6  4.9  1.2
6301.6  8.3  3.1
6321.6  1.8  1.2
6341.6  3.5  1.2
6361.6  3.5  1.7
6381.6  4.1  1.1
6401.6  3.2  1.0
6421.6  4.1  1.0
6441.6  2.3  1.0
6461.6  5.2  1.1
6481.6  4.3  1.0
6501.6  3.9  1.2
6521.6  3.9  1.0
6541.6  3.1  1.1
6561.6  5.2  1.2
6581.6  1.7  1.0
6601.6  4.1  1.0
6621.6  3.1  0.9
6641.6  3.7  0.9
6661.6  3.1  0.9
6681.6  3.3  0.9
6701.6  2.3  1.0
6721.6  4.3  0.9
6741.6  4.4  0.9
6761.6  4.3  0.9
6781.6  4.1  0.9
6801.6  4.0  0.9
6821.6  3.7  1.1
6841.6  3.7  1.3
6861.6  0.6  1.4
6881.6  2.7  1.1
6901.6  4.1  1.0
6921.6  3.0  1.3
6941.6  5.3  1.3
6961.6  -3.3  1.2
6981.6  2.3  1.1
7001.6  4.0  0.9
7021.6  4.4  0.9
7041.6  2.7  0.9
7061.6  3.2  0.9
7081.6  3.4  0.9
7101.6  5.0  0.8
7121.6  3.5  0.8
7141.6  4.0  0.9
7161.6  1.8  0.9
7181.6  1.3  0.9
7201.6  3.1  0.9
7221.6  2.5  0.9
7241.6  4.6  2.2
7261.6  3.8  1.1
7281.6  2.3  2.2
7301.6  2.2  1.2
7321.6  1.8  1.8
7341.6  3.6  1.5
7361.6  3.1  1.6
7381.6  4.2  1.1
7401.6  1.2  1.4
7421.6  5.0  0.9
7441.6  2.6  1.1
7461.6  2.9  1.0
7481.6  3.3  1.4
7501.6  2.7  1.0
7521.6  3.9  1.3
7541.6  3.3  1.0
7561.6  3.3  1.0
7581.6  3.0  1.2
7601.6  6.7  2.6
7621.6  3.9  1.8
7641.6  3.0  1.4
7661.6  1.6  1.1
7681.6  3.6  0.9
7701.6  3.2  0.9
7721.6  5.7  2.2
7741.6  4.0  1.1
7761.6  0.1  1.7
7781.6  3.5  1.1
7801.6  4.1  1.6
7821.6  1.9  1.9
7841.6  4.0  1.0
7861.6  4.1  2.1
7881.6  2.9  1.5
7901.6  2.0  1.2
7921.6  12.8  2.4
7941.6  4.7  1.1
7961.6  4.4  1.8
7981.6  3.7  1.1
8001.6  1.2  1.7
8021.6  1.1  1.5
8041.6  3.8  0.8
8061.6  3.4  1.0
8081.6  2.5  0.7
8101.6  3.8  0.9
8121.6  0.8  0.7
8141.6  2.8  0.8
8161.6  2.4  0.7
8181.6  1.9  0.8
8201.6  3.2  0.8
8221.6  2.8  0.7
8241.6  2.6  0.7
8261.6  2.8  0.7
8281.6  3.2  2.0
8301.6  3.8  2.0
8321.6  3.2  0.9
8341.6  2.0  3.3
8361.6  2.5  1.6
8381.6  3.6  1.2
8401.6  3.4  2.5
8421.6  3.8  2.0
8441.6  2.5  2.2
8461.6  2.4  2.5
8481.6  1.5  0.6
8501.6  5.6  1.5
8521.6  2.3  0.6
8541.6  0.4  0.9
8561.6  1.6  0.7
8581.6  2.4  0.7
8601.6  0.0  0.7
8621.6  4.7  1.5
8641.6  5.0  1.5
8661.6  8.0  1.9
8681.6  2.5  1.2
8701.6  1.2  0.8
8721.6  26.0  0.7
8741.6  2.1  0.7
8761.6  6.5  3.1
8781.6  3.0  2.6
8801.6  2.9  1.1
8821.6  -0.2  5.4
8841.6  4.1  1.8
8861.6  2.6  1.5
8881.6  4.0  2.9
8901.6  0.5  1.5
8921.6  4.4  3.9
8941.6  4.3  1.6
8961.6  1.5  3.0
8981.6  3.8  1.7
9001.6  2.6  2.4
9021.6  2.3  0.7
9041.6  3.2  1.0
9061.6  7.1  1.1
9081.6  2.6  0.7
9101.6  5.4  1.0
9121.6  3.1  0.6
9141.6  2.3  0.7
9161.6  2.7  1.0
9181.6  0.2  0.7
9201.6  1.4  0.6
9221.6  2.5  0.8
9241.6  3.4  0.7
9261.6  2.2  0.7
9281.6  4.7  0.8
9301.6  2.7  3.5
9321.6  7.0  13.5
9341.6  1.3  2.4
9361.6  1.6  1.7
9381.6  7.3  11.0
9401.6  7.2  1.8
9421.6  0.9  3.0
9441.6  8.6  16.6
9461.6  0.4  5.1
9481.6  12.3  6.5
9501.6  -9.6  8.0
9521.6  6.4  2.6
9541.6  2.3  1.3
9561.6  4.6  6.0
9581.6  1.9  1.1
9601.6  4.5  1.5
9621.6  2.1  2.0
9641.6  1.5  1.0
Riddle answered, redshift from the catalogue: 1.340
